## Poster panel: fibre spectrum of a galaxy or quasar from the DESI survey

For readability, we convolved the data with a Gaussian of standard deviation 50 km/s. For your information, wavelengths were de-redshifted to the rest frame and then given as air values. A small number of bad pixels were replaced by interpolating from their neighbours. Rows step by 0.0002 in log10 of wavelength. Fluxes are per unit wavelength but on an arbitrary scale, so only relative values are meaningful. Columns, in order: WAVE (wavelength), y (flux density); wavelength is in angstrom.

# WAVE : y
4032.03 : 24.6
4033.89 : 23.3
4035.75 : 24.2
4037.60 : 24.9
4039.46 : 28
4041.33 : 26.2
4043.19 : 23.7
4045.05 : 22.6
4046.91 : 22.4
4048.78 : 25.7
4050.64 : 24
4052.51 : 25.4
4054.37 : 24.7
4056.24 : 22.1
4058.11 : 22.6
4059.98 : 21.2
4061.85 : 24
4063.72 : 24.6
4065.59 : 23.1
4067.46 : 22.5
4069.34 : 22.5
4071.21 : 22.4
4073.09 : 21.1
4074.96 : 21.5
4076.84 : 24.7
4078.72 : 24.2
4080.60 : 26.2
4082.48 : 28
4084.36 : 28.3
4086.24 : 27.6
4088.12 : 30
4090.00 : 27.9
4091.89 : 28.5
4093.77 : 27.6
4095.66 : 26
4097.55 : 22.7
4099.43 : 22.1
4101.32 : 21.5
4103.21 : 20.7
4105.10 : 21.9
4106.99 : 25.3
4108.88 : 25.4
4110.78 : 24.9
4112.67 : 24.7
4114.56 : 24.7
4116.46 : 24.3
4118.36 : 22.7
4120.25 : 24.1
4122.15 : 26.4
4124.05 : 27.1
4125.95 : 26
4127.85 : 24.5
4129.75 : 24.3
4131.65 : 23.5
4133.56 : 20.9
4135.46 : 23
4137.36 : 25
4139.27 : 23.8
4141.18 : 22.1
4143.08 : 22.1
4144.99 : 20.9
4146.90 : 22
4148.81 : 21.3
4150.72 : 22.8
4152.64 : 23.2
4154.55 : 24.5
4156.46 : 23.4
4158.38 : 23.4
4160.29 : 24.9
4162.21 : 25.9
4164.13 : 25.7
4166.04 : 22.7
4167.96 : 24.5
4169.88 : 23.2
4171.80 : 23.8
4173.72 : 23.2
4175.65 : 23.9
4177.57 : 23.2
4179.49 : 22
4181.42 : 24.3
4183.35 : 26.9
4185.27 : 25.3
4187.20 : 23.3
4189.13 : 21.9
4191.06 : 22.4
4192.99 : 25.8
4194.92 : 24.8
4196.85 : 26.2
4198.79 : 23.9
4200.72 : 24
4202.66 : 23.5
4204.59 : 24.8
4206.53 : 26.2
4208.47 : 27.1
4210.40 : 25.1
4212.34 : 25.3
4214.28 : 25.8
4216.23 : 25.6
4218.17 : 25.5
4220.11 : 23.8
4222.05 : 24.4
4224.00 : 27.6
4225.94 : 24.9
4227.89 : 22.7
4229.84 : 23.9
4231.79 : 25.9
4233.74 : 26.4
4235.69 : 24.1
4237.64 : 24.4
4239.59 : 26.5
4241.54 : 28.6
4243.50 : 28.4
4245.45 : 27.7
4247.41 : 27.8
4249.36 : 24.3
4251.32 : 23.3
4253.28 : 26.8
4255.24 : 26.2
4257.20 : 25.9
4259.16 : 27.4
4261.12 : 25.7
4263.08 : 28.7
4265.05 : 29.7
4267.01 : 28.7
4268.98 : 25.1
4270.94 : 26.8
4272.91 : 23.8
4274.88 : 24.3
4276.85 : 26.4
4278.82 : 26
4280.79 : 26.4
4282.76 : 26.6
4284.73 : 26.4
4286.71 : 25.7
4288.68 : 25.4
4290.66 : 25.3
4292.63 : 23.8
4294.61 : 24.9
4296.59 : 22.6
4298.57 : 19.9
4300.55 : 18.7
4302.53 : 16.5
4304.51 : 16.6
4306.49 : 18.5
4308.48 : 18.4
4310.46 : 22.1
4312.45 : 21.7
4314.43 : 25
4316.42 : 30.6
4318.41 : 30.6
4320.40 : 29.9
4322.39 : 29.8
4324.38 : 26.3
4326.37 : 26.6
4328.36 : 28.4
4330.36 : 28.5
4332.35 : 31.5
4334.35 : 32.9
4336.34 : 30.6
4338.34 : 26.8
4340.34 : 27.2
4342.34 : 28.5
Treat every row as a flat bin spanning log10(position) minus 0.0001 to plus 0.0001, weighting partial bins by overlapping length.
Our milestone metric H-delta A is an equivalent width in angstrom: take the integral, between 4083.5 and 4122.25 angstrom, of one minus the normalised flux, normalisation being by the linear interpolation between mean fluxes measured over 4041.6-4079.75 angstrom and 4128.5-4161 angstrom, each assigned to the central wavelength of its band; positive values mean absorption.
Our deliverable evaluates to -3.2 angstrom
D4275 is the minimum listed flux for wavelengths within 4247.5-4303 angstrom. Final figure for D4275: 16.5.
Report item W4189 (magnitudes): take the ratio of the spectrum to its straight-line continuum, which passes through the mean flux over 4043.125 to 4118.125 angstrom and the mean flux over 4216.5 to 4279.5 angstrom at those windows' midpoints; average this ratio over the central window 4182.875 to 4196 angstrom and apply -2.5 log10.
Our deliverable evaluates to 0.05 mag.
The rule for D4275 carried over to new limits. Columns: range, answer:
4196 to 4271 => 22.7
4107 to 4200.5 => 20.9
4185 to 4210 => 21.9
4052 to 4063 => 21.2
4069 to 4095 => 21.1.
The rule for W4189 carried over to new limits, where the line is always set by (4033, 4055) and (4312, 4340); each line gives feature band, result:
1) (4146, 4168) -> 0.111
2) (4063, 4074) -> 0.104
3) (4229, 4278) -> 0.053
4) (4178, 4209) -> 0.096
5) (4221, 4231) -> 0.104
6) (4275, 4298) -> 0.114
